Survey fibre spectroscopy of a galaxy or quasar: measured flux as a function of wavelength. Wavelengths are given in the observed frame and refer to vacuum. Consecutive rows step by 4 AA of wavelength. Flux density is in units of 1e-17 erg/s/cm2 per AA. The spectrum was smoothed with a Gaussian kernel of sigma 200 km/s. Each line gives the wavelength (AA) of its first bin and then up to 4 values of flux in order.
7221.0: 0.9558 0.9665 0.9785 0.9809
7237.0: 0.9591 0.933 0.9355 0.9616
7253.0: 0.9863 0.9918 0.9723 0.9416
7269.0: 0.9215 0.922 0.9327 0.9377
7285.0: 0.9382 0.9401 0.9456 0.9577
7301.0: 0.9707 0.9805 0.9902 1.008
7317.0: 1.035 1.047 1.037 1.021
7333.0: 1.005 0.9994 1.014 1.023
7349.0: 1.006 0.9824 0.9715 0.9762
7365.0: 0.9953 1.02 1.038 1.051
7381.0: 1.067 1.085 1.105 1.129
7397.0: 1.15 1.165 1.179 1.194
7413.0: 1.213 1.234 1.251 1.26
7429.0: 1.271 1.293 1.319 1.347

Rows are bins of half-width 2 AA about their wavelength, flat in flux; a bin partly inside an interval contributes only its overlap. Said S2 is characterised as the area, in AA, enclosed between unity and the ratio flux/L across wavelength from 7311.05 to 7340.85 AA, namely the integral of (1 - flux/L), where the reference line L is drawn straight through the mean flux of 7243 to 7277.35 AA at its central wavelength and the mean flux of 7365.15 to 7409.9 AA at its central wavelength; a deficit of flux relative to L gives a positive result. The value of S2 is 0.22 AA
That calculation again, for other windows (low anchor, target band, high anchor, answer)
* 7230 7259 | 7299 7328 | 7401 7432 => 1.6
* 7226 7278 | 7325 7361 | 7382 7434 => 2.9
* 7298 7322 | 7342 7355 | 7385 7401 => 0.7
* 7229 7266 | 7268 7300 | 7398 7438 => 2.6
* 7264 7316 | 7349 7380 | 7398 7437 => 3.0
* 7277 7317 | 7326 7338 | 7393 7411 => 0.2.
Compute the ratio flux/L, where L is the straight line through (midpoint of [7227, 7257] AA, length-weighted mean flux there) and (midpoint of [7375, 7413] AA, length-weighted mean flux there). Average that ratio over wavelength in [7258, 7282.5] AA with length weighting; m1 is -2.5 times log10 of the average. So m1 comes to 0.06 mag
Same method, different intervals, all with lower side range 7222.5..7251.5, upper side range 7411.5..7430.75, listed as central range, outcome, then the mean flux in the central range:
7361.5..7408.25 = 0.10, 1.09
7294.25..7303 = 0.10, 0.963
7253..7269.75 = 0.04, 0.963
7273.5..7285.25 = 0.10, 0.934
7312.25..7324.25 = 0.05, 1.03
